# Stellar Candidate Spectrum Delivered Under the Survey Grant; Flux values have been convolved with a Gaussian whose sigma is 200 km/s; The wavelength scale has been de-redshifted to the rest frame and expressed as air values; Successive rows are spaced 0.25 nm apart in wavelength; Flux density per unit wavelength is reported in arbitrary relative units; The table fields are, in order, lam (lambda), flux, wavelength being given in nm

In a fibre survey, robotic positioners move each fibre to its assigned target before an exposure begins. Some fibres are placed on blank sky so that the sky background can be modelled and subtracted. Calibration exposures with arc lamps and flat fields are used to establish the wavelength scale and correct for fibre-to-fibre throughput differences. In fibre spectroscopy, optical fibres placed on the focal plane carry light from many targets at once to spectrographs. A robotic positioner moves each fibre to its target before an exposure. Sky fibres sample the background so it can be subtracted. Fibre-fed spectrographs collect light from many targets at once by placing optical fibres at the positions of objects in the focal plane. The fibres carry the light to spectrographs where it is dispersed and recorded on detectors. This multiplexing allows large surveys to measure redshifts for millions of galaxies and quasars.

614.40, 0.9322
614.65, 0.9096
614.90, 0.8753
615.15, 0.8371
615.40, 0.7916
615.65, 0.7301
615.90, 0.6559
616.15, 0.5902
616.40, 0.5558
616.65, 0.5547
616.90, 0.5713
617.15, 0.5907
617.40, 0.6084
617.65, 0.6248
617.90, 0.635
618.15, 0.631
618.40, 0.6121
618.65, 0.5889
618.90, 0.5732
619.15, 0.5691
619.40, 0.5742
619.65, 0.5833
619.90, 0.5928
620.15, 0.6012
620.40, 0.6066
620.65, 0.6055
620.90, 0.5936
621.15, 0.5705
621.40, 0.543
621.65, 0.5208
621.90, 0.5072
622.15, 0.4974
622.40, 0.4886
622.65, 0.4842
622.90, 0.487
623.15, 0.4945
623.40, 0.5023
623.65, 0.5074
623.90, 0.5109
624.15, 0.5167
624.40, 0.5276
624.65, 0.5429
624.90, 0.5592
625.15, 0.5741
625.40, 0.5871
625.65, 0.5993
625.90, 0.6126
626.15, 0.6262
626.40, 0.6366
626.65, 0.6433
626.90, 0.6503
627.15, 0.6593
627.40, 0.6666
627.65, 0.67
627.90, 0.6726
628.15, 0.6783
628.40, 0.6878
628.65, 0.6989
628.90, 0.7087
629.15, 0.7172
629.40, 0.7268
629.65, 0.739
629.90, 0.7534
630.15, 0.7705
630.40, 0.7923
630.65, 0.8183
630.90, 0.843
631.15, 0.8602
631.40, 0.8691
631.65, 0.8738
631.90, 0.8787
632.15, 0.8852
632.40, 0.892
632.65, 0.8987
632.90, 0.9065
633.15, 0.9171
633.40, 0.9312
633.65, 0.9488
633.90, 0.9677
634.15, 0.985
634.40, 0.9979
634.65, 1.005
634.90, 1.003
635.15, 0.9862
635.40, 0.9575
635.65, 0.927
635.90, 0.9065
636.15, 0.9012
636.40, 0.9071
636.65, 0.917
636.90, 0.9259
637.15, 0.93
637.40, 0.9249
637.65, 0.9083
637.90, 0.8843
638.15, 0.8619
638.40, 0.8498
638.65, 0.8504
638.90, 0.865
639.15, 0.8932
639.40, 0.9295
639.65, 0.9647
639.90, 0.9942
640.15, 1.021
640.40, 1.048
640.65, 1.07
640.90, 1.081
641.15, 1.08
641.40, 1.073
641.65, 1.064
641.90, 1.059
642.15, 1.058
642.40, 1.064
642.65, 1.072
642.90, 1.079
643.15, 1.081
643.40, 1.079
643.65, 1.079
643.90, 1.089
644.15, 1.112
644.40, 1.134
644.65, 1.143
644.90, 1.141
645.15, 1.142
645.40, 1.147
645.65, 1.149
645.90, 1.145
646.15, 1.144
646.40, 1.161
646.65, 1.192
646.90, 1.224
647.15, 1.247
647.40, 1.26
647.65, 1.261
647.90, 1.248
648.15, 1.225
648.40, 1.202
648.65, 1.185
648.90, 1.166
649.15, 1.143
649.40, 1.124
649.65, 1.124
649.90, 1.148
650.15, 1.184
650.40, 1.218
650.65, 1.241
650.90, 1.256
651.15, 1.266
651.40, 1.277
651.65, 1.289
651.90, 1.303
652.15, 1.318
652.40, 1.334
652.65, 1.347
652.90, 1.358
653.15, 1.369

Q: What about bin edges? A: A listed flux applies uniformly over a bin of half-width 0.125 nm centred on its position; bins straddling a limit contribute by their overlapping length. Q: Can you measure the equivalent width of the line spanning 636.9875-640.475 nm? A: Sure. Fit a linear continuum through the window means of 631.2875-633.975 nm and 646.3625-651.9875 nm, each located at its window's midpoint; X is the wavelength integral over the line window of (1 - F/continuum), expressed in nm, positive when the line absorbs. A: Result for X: 0.34 nm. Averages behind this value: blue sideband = 0.905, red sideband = 1.22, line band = 0.921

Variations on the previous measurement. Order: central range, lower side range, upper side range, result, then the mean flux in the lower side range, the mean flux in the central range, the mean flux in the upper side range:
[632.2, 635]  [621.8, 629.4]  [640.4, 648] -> -0.425 nm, 0.593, 0.948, 1.13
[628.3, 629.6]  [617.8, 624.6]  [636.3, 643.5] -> 0.038 nm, 0.552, 0.71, 0.984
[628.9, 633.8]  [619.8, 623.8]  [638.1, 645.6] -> -0.392 nm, 0.537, 0.84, 1.04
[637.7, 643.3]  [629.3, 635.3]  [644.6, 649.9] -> 0.278 nm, 0.886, 0.997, 1.18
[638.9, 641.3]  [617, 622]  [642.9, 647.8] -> 0.084 nm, 0.587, 1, 1.15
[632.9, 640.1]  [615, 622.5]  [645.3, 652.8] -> 0.222 nm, 0.601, 0.931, 1.22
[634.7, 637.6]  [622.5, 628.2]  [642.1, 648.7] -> -0.161 nm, 0.581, 0.936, 1.15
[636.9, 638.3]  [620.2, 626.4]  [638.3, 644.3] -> 0.034 nm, 0.547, 0.903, 1.02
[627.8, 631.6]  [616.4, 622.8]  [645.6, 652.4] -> 0.170 nm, 0.572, 0.759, 1.21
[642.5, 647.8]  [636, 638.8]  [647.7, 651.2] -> -0.282 nm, 0.896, 1.15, 1.19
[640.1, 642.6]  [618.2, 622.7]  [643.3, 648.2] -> -0.006 nm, 0.564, 1.06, 1.17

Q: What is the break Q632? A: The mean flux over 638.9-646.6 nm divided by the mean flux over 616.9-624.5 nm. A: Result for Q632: 1.92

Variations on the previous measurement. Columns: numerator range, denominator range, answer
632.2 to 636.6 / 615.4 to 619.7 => 1.55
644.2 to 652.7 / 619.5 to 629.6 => 2.04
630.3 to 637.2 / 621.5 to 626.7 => 1.69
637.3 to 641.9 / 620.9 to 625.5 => 1.84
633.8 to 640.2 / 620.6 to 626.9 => 1.69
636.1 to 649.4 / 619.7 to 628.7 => 1.84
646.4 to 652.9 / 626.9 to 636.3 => 1.47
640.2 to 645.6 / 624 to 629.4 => 1.73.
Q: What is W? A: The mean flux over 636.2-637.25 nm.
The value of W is 0.918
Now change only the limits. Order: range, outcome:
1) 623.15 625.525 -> 0.534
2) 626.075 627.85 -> 0.652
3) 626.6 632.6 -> 0.76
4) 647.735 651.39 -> 1.2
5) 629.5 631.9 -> 0.816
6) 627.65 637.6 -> 0.862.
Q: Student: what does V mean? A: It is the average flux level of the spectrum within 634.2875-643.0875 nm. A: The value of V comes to 0.974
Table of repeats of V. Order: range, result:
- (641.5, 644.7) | 1.08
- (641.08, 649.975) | 1.14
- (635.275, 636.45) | 0.921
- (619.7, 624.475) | 0.535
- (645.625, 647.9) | 1.2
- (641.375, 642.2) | 1.06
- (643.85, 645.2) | 1.13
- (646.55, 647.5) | 1.23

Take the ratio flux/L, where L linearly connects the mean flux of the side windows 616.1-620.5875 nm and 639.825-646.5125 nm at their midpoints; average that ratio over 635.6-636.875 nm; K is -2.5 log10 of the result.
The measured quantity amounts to 0.049 mag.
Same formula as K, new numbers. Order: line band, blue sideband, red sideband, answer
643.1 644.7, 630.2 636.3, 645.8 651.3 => 0.01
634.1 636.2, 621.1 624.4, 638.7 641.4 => -0.13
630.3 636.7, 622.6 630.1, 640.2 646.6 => -0.12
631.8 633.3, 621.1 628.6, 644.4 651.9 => -0.15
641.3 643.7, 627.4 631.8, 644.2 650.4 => -0.01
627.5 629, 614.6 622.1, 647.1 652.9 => 0.19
